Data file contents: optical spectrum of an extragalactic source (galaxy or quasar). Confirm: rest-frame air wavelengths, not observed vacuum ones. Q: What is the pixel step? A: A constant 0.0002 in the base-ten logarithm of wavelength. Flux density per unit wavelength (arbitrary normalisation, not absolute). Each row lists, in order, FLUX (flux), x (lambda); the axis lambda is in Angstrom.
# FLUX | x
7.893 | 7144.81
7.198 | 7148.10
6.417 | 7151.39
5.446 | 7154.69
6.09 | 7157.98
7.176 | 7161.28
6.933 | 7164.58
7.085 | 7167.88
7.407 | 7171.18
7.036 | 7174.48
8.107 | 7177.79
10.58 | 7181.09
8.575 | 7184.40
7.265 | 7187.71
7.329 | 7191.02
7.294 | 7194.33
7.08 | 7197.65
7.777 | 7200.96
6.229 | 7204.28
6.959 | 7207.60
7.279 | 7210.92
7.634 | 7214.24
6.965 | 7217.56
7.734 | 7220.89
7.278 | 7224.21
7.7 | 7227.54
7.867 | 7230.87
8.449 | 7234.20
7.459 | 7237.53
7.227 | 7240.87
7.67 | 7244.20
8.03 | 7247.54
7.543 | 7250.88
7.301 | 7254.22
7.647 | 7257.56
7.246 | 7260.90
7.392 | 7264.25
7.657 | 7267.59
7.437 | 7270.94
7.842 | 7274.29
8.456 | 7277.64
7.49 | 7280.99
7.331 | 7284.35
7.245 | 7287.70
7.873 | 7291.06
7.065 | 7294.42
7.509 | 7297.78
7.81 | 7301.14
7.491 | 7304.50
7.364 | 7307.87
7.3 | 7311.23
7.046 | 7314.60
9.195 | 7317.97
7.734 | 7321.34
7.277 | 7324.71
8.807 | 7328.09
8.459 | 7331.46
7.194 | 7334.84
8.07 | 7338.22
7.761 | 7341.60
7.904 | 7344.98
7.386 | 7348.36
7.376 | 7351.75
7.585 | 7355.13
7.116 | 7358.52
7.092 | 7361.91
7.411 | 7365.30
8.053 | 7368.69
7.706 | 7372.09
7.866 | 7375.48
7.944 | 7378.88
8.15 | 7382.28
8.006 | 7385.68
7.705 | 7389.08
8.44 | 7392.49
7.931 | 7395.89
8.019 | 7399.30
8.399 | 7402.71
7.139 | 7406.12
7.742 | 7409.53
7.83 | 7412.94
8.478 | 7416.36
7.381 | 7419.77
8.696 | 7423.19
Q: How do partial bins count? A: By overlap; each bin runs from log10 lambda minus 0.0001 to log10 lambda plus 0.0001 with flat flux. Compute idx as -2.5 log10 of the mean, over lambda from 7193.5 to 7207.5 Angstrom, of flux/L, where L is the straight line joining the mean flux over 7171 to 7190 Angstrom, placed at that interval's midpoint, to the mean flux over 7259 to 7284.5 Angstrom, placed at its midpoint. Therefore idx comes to 0.14 mag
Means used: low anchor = 8.19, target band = 7.07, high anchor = 7.62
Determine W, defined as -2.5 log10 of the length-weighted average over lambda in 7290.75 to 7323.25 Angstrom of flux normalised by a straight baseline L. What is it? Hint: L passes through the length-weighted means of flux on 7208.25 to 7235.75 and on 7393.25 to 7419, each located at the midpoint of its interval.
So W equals 0.017 mag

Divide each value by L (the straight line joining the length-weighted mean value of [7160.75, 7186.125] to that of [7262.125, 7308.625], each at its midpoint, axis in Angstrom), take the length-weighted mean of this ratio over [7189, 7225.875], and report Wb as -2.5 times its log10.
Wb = 0.081 mag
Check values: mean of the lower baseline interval 7.89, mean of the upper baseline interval 7.57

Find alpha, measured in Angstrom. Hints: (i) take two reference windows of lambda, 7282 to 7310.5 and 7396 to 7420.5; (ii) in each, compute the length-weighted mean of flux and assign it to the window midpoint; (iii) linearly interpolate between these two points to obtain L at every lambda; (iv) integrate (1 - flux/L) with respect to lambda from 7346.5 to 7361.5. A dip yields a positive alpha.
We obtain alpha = 0.6 Angstrom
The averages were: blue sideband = 7.46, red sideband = 7.88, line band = 7.35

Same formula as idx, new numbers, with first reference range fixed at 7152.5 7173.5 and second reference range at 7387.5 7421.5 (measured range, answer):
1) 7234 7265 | -0.06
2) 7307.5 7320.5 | -0.04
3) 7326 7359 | -0.03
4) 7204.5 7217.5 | -0.03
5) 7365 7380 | -0.01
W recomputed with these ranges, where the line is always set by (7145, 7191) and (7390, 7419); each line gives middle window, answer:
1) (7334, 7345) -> 0.01 mag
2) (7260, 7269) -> 0.02 mag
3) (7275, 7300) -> 0.01 mag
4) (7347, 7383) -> 0.04 mag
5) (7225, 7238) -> -0.05 mag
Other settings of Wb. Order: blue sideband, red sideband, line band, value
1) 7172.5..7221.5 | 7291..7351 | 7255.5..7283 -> 0.00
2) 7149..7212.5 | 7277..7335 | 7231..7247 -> -0.04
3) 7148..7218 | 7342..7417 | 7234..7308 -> -0.01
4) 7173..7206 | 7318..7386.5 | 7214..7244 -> 0.02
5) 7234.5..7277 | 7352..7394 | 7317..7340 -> -0.05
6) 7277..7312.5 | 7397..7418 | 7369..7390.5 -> -0.01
